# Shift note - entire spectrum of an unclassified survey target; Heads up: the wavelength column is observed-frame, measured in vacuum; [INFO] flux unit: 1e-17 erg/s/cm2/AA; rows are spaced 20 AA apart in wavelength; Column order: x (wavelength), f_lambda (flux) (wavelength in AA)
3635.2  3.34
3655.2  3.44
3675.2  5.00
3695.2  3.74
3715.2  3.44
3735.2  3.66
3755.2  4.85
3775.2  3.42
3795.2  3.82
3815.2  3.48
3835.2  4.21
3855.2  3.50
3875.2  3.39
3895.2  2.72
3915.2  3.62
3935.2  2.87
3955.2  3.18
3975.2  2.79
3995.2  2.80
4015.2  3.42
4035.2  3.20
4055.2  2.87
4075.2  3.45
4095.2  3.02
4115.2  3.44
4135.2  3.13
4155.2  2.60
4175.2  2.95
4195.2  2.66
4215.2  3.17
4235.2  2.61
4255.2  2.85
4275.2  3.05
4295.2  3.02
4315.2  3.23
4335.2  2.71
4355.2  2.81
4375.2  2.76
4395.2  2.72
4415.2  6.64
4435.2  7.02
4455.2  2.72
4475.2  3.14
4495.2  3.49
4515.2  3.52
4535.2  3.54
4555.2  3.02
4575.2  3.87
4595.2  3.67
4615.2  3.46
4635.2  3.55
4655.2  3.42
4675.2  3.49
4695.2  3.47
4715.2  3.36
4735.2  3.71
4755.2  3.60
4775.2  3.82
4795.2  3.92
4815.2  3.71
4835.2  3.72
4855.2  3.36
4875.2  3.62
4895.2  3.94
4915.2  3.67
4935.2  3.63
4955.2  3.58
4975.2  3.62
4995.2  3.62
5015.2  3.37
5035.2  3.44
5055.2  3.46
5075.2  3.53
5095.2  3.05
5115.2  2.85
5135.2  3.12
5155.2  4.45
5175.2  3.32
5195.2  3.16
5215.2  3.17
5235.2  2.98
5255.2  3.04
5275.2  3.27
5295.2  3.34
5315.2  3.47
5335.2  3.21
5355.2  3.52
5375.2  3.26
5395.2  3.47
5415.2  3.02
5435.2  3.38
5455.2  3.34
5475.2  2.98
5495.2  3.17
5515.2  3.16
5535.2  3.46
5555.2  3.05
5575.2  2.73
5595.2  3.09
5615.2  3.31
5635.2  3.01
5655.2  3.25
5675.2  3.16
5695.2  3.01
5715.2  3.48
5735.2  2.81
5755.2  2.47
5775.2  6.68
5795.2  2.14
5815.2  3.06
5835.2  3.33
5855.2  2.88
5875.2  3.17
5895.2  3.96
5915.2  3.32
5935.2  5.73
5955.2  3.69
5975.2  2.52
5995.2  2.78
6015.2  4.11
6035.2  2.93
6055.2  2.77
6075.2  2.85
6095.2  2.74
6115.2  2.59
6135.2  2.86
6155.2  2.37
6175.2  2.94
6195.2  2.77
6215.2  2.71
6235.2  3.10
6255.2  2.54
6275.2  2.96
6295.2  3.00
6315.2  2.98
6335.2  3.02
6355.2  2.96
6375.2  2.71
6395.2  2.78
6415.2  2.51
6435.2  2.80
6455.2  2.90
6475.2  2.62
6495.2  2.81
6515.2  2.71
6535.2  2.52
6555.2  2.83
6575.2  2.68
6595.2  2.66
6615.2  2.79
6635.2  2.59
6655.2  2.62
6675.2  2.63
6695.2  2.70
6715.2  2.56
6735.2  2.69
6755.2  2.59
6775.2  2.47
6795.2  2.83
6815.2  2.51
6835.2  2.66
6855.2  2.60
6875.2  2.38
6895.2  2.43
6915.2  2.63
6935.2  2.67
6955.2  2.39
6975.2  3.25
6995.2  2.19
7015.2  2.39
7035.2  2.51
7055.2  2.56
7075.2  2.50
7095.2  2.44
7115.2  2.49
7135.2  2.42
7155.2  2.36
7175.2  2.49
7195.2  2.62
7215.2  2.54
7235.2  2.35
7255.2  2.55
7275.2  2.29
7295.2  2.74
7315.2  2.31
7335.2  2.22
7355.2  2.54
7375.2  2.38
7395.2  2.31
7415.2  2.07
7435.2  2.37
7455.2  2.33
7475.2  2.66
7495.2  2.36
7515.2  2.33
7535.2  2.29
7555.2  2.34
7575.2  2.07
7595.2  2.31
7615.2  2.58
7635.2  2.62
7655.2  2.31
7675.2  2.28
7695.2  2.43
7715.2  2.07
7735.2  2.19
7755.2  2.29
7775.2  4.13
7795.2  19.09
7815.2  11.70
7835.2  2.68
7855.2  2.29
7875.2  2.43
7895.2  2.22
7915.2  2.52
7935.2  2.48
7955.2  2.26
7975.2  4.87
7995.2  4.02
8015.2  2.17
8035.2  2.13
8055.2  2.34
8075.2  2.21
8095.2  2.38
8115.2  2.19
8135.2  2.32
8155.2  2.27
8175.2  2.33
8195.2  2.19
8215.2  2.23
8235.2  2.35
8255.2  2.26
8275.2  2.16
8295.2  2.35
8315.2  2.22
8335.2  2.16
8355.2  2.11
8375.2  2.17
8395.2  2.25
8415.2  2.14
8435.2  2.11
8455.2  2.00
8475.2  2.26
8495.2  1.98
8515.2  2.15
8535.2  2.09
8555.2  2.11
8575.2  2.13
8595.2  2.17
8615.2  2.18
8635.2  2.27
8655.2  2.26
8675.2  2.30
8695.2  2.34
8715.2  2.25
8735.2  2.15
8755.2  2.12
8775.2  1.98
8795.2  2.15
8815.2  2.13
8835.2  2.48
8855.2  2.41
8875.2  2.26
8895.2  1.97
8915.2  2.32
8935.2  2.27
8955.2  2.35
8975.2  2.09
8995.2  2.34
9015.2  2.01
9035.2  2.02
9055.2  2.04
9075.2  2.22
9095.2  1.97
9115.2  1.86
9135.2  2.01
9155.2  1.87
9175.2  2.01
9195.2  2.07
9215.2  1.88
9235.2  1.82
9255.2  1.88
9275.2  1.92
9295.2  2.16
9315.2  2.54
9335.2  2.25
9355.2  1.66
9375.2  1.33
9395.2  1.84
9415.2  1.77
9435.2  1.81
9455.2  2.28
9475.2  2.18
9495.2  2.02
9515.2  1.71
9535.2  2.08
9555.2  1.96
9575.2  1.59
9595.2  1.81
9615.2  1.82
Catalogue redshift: 0.19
